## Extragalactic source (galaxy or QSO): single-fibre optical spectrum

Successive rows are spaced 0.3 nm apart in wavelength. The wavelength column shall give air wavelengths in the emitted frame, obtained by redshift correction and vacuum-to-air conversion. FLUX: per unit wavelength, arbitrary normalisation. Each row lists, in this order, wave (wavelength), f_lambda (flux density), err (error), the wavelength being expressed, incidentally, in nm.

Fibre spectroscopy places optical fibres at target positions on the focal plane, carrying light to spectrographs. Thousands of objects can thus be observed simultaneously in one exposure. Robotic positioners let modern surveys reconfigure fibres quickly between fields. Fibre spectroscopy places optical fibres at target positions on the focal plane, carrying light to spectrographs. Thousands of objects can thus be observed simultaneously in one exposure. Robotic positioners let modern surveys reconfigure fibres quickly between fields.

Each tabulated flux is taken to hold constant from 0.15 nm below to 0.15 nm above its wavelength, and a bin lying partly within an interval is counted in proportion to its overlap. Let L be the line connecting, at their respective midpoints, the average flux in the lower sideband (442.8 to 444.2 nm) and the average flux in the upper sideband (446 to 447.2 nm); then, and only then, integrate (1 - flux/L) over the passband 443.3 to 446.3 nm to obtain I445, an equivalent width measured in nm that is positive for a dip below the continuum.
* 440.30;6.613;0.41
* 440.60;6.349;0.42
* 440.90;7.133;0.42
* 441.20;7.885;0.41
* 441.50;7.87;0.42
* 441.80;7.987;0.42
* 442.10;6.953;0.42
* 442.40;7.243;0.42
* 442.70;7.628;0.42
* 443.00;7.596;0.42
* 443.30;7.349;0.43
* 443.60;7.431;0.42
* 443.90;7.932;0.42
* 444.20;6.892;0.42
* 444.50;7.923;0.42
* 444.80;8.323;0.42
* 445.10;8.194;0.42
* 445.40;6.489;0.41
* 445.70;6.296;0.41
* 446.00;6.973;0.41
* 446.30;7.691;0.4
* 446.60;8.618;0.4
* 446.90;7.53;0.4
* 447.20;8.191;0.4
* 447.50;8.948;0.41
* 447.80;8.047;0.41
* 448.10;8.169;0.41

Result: 0.10 nm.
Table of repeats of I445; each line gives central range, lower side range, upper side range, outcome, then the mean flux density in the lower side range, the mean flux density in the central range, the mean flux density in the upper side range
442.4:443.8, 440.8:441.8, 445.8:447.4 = 0.045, 7.71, 7.49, 7.79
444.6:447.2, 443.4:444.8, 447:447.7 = 0.168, 7.62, 7.56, 8.46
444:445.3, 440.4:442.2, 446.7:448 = 0.006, 7.35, 7.79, 8.2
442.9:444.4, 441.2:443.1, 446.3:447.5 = 0.059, 7.57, 7.45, 8.16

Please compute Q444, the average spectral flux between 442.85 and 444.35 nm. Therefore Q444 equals 7.44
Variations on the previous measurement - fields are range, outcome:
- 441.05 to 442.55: 7.59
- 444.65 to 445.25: 8.26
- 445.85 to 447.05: 7.7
